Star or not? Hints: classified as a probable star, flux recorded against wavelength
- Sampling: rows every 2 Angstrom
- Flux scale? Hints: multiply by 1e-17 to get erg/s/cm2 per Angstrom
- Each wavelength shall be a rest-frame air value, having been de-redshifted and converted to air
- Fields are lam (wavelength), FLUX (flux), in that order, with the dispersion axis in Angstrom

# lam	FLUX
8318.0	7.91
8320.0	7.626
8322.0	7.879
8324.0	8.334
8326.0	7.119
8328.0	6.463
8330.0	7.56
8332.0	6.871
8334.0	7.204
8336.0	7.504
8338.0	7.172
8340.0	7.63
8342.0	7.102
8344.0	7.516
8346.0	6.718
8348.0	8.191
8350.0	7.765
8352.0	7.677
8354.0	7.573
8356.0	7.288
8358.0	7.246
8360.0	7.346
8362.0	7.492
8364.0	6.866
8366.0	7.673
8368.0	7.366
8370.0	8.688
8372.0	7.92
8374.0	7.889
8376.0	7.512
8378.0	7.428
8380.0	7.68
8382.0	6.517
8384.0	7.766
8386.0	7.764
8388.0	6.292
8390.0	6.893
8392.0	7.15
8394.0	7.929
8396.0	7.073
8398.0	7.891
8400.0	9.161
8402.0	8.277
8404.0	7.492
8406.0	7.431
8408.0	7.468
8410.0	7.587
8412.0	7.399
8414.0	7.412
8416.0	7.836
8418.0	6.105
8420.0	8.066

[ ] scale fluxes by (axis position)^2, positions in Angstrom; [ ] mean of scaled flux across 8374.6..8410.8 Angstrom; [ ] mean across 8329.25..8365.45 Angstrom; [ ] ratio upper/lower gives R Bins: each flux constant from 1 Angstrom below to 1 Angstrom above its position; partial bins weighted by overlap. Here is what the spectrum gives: 1.03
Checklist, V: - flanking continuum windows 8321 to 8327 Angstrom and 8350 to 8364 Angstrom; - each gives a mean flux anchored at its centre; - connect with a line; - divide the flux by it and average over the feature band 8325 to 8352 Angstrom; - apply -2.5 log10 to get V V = 0.04 mag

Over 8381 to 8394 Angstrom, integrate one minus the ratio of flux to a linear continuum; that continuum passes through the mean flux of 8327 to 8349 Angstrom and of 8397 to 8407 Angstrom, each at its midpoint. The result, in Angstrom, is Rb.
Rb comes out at 1.2 Angstrom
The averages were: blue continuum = 7.27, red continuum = 8.05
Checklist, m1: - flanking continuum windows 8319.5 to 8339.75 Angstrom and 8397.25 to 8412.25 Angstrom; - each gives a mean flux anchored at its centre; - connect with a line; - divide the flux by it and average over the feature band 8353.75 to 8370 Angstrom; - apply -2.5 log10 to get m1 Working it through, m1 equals 0.02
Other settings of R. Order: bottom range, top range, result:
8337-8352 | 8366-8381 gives 1.05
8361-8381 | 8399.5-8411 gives 1.03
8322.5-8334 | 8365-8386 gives 1.06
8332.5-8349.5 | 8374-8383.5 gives 1.01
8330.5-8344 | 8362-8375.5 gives 1.07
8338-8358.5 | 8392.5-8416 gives 1.05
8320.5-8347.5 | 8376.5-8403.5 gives 1.04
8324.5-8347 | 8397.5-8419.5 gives 1.08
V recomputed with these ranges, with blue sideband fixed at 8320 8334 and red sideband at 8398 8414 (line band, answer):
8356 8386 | 0.01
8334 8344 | 0.01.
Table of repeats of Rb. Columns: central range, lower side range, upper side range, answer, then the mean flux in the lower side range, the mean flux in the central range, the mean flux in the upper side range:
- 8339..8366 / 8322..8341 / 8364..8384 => 0.2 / 7.35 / 7.43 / 7.6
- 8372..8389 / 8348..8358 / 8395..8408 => 0.8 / 7.6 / 7.39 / 7.86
